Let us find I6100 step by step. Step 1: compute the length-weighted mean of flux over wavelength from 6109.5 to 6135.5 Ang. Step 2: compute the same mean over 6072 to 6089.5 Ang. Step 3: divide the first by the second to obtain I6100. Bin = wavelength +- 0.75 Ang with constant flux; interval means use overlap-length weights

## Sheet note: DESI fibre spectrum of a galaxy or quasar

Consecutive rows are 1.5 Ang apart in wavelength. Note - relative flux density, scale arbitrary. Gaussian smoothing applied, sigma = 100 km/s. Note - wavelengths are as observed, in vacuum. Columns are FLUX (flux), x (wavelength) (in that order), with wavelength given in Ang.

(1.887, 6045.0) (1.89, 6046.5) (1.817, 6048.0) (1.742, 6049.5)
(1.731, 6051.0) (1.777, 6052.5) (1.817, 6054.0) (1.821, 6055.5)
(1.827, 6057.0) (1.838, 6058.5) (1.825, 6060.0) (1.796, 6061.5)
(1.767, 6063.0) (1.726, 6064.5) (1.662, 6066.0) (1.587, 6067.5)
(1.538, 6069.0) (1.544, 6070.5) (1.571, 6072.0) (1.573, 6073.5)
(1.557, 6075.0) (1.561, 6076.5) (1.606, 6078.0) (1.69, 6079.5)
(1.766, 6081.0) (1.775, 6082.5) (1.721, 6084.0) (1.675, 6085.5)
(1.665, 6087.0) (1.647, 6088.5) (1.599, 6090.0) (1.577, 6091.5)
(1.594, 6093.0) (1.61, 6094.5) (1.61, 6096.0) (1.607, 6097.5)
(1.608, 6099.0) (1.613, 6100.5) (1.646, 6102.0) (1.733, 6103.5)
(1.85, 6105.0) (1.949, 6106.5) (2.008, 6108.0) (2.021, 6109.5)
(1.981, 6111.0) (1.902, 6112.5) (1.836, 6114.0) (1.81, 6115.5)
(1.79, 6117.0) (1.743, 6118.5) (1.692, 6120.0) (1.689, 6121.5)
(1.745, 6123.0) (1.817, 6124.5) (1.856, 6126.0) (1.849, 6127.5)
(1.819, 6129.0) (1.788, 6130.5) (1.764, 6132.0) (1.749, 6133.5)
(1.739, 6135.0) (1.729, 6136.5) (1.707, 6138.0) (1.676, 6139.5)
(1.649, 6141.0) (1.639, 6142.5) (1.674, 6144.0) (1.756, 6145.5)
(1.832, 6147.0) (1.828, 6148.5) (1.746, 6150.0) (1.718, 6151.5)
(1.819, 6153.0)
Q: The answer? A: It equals 1.09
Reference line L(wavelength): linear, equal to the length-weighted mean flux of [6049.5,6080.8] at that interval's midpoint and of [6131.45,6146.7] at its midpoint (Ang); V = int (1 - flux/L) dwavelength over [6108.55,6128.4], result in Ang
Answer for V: -1.41 Ang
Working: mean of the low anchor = 1.69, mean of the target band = 1.83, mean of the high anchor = 1.71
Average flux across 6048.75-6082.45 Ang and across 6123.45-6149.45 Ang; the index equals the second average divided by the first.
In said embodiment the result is 1.03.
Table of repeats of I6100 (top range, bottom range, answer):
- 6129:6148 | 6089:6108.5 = 1.03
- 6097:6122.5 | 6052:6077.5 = 1.06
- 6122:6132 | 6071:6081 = 1.13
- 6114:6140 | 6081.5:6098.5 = 1.07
